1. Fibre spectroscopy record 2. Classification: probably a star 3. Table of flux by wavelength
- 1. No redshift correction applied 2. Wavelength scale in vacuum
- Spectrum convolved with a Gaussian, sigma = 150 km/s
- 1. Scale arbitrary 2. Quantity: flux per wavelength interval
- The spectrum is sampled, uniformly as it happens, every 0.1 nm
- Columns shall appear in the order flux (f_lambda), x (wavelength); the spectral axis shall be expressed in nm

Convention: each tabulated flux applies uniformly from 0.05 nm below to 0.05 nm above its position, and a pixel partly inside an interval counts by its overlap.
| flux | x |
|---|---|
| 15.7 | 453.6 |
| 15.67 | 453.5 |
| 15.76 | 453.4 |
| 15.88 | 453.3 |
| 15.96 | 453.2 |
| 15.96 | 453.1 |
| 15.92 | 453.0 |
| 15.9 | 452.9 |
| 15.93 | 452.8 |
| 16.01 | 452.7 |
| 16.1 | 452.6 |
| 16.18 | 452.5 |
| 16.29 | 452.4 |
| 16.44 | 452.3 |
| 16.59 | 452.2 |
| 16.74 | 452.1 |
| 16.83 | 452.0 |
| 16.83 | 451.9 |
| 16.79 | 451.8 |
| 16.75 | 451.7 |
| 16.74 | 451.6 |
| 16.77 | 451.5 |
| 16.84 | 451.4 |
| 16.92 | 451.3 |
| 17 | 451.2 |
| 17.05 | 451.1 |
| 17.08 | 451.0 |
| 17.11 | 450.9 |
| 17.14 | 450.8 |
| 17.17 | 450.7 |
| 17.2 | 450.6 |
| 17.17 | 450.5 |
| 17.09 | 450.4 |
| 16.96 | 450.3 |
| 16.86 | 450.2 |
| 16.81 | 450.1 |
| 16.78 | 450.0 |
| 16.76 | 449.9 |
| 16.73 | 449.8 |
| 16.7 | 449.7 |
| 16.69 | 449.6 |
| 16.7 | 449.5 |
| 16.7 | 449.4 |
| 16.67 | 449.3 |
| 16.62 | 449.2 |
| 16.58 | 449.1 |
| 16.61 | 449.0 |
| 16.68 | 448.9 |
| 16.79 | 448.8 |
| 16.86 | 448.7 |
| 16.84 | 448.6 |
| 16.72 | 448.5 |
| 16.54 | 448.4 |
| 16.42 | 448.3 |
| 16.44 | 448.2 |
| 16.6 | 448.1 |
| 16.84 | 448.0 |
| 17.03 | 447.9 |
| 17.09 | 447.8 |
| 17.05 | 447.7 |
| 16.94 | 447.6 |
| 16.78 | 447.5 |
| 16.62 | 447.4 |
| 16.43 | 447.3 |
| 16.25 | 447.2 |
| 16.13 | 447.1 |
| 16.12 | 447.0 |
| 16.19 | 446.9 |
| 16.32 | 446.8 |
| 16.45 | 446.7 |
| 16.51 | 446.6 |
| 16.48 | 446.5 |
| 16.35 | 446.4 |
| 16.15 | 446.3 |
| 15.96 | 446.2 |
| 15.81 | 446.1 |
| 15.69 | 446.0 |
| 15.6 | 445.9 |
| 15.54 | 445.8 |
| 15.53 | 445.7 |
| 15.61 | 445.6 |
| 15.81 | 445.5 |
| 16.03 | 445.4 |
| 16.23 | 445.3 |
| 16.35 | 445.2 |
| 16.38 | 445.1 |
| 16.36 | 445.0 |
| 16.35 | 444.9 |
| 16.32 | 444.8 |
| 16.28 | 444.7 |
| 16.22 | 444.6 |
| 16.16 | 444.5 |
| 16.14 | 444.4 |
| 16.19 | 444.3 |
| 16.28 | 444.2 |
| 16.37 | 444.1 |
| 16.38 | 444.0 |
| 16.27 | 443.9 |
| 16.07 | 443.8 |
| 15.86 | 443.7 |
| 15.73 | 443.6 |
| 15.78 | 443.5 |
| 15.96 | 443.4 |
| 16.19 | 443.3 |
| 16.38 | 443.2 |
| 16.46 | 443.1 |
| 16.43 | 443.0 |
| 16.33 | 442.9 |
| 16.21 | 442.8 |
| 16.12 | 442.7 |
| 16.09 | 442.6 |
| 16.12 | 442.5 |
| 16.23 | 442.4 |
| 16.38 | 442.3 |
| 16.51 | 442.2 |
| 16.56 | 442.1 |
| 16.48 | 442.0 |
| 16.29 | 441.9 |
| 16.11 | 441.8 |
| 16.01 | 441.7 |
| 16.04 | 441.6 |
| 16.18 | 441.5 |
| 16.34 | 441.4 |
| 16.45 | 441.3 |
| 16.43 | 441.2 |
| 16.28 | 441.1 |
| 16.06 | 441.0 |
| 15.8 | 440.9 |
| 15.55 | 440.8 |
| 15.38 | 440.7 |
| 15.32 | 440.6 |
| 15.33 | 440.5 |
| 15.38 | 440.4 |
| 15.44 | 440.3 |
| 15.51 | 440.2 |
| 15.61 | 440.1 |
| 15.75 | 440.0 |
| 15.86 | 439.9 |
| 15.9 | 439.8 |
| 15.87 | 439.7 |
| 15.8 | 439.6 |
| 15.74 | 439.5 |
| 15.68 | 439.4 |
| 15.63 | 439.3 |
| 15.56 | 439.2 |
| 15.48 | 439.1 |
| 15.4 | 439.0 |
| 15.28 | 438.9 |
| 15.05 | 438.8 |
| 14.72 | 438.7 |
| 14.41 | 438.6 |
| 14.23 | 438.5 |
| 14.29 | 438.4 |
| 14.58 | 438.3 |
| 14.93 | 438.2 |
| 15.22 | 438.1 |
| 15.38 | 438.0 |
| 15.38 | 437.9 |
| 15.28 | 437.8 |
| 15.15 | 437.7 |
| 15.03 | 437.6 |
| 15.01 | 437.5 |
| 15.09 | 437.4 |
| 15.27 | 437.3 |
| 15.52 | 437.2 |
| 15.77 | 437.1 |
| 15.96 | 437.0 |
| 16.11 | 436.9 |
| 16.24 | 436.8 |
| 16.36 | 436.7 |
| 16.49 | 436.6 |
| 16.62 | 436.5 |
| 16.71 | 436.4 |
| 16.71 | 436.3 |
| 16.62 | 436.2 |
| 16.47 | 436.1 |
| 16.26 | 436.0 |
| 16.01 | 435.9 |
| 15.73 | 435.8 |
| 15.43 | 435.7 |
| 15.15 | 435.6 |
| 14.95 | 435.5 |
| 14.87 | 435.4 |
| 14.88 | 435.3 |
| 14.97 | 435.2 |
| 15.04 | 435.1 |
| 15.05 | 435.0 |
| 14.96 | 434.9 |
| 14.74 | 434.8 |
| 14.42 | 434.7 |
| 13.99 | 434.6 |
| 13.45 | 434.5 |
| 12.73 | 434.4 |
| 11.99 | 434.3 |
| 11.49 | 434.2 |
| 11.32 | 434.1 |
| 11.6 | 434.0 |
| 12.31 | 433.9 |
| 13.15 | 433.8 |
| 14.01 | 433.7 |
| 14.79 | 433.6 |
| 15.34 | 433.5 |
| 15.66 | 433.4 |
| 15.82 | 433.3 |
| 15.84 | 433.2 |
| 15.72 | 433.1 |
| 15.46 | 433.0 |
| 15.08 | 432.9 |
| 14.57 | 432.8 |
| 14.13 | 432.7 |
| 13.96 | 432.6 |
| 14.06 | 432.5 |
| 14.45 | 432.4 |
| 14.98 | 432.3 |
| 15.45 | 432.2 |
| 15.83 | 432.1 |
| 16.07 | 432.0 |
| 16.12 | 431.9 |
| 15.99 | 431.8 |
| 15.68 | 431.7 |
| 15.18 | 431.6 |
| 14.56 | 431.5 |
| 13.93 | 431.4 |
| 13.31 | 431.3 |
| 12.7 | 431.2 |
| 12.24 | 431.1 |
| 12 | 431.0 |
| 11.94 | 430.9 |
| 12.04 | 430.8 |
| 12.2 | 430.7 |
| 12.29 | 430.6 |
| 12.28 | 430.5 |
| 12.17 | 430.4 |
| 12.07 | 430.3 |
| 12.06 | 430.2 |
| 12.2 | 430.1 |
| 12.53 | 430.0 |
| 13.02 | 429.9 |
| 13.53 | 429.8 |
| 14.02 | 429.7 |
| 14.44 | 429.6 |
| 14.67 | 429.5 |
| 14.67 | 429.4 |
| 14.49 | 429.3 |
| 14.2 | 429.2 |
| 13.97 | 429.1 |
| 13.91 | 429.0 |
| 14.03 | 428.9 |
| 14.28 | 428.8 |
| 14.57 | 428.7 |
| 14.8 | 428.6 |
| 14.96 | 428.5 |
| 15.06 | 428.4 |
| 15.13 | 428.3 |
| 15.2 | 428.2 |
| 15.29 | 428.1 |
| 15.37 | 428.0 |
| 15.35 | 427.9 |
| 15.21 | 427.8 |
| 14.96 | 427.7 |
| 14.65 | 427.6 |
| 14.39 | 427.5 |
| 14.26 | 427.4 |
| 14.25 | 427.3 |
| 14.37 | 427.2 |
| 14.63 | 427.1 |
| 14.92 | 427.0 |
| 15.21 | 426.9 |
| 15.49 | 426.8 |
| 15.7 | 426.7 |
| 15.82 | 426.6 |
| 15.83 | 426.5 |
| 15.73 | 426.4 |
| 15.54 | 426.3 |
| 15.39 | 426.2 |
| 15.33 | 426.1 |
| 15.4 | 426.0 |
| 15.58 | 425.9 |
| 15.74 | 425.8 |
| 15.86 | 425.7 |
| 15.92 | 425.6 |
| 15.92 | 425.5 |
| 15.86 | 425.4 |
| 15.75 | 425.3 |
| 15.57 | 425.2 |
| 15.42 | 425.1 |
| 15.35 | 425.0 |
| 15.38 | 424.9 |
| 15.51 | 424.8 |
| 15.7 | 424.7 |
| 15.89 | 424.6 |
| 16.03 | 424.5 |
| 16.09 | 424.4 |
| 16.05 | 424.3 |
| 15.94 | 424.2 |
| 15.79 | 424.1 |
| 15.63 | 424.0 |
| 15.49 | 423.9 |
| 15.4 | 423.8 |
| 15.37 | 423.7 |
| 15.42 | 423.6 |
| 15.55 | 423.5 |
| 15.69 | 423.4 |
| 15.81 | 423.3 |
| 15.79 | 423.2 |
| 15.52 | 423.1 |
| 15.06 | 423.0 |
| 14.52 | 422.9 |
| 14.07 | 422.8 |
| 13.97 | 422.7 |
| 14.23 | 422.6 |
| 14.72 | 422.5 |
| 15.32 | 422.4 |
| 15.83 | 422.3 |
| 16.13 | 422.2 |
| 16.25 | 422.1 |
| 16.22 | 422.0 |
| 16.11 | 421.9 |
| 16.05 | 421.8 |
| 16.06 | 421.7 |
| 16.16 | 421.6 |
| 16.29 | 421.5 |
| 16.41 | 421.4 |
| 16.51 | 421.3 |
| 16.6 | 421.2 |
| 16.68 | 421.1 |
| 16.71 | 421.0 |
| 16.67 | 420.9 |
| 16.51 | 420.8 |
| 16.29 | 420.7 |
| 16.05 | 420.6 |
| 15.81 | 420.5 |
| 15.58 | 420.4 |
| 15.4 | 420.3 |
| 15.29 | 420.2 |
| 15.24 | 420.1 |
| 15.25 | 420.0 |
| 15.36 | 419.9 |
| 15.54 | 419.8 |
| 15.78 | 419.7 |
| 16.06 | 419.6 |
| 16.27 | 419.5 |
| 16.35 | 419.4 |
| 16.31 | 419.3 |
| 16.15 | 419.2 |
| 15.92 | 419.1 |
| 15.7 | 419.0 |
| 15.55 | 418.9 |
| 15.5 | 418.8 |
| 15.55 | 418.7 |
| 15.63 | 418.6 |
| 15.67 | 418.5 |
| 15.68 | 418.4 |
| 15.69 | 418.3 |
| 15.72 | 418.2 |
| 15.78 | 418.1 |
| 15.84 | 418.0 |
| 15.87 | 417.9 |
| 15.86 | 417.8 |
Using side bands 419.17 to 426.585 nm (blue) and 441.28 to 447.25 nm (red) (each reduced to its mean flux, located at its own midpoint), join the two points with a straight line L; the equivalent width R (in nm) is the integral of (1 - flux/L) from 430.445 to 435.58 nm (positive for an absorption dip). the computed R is 0.59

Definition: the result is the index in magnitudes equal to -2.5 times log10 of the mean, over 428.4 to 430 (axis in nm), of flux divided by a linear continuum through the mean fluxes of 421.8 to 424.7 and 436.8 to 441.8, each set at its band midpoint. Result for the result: 0.095 mag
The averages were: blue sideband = 15.5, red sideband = 15.5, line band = 14.2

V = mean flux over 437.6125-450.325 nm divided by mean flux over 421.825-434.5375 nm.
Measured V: 1.10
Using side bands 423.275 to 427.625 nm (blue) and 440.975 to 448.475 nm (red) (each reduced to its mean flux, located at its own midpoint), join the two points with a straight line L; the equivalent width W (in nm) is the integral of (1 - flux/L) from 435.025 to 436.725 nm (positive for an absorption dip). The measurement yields 0.01 nm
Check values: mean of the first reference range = 15.5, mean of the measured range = 15.8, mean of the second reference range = 16.3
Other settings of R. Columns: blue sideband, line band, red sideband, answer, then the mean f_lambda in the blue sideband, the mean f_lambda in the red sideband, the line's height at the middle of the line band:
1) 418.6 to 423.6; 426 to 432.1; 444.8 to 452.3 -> 0.65 nm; 15.8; 16.6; 16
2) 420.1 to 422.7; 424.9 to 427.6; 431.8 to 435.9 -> 0.01 nm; 15.9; 14.5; 15.4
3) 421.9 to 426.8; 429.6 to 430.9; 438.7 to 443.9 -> 0.26 nm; 15.5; 15.9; 15.7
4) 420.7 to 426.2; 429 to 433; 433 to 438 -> 0.37 nm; 15.7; 15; 15.3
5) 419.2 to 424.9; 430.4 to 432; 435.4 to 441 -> 0.22 nm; 15.8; 15.6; 15.6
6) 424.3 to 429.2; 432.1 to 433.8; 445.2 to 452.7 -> 0.07 nm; 15.2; 16.6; 15.6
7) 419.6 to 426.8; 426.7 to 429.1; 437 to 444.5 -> 0.14 nm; 15.7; 15.8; 15.7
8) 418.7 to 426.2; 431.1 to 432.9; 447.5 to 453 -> 0.15 nm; 15.7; 16.7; 16.1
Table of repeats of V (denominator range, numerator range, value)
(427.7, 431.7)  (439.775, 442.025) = 1.15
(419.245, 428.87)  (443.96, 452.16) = 1.06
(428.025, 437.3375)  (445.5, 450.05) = 1.14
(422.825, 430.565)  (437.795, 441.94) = 1.04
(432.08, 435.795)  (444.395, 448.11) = 1.13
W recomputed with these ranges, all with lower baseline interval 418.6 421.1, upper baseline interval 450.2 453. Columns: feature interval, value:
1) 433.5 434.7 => 0.242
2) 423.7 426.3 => 0.056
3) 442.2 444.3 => 0.039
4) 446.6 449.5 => 0.001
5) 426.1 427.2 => 0.047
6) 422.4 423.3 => 0.064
